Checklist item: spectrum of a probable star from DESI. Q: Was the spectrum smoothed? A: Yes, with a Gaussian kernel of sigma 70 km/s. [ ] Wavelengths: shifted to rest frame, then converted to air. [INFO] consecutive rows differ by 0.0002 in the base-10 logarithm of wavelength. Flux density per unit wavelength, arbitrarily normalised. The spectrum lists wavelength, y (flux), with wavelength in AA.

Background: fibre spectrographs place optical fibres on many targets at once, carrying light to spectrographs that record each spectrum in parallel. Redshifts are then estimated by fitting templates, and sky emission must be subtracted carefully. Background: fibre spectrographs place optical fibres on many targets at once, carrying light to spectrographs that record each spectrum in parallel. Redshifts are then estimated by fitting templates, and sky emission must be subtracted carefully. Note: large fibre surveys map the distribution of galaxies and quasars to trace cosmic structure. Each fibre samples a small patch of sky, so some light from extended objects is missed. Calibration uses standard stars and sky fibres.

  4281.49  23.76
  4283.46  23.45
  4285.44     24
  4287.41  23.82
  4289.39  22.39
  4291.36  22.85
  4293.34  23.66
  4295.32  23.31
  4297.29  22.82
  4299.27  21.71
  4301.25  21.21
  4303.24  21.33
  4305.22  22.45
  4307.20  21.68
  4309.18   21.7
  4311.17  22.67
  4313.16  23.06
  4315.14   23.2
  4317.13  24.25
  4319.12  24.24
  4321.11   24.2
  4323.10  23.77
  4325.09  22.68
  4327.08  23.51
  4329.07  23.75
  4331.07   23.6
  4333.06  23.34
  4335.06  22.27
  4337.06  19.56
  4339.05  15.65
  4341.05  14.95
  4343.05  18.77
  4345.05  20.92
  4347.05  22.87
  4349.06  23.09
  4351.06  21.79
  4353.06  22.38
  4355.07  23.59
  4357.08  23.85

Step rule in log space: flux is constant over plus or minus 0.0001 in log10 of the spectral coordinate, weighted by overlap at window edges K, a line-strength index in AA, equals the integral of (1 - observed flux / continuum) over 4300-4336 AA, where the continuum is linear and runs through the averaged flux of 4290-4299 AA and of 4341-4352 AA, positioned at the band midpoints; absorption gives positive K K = -1.5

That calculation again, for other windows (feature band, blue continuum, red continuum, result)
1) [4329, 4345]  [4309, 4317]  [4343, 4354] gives 1.6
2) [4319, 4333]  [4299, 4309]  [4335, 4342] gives -3.4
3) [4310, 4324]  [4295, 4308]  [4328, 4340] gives -1.2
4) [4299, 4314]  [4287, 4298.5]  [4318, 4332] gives 0.9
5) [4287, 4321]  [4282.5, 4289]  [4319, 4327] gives 1.3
